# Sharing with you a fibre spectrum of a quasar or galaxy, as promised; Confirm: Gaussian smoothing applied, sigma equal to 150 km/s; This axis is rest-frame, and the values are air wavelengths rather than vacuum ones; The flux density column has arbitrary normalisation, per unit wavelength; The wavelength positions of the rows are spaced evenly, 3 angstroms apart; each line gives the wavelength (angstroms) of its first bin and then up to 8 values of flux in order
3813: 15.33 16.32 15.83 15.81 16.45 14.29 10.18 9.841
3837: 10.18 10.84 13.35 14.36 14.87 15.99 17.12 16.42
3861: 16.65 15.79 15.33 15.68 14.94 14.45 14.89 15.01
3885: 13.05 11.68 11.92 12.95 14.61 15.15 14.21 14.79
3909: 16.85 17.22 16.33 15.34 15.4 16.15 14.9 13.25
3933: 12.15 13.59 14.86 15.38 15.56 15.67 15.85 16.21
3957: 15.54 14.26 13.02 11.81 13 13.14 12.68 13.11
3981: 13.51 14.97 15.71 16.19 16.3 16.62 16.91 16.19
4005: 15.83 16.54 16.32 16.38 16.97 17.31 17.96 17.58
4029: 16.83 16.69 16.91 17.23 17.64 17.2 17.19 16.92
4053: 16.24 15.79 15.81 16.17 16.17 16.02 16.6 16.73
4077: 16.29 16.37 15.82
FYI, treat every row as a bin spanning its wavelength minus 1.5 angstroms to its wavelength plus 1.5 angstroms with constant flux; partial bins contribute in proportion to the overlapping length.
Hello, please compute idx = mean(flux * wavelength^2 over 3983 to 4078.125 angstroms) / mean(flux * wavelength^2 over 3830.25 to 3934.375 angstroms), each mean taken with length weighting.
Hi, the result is 1.24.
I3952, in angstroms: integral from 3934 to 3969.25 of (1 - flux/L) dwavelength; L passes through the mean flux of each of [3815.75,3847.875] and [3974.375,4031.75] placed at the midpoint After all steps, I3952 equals 1.5 angstroms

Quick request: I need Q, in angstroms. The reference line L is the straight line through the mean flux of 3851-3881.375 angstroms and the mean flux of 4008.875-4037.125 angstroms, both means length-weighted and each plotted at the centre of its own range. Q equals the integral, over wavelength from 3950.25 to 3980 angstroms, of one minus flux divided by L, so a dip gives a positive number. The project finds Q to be 4.9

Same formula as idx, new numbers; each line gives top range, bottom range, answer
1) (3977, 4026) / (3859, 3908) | 1.18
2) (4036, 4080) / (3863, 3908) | 1.26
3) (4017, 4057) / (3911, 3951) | 1.19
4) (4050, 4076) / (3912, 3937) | 1.18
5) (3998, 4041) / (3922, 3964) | 1.19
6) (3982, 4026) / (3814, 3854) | 1.30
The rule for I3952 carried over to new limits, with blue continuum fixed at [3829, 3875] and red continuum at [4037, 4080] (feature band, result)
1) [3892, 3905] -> 0.4 angstroms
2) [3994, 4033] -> -1.8 angstroms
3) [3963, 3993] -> 3.3 angstroms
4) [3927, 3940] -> 1.3 angstroms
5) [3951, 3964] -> 0.3 angstroms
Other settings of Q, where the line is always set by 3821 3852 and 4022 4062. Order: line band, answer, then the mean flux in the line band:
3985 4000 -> -0.3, 16.3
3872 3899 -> 0.5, 13.7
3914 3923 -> -0.7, 15.7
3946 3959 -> -0.4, 15.7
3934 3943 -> 0.3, 14.4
